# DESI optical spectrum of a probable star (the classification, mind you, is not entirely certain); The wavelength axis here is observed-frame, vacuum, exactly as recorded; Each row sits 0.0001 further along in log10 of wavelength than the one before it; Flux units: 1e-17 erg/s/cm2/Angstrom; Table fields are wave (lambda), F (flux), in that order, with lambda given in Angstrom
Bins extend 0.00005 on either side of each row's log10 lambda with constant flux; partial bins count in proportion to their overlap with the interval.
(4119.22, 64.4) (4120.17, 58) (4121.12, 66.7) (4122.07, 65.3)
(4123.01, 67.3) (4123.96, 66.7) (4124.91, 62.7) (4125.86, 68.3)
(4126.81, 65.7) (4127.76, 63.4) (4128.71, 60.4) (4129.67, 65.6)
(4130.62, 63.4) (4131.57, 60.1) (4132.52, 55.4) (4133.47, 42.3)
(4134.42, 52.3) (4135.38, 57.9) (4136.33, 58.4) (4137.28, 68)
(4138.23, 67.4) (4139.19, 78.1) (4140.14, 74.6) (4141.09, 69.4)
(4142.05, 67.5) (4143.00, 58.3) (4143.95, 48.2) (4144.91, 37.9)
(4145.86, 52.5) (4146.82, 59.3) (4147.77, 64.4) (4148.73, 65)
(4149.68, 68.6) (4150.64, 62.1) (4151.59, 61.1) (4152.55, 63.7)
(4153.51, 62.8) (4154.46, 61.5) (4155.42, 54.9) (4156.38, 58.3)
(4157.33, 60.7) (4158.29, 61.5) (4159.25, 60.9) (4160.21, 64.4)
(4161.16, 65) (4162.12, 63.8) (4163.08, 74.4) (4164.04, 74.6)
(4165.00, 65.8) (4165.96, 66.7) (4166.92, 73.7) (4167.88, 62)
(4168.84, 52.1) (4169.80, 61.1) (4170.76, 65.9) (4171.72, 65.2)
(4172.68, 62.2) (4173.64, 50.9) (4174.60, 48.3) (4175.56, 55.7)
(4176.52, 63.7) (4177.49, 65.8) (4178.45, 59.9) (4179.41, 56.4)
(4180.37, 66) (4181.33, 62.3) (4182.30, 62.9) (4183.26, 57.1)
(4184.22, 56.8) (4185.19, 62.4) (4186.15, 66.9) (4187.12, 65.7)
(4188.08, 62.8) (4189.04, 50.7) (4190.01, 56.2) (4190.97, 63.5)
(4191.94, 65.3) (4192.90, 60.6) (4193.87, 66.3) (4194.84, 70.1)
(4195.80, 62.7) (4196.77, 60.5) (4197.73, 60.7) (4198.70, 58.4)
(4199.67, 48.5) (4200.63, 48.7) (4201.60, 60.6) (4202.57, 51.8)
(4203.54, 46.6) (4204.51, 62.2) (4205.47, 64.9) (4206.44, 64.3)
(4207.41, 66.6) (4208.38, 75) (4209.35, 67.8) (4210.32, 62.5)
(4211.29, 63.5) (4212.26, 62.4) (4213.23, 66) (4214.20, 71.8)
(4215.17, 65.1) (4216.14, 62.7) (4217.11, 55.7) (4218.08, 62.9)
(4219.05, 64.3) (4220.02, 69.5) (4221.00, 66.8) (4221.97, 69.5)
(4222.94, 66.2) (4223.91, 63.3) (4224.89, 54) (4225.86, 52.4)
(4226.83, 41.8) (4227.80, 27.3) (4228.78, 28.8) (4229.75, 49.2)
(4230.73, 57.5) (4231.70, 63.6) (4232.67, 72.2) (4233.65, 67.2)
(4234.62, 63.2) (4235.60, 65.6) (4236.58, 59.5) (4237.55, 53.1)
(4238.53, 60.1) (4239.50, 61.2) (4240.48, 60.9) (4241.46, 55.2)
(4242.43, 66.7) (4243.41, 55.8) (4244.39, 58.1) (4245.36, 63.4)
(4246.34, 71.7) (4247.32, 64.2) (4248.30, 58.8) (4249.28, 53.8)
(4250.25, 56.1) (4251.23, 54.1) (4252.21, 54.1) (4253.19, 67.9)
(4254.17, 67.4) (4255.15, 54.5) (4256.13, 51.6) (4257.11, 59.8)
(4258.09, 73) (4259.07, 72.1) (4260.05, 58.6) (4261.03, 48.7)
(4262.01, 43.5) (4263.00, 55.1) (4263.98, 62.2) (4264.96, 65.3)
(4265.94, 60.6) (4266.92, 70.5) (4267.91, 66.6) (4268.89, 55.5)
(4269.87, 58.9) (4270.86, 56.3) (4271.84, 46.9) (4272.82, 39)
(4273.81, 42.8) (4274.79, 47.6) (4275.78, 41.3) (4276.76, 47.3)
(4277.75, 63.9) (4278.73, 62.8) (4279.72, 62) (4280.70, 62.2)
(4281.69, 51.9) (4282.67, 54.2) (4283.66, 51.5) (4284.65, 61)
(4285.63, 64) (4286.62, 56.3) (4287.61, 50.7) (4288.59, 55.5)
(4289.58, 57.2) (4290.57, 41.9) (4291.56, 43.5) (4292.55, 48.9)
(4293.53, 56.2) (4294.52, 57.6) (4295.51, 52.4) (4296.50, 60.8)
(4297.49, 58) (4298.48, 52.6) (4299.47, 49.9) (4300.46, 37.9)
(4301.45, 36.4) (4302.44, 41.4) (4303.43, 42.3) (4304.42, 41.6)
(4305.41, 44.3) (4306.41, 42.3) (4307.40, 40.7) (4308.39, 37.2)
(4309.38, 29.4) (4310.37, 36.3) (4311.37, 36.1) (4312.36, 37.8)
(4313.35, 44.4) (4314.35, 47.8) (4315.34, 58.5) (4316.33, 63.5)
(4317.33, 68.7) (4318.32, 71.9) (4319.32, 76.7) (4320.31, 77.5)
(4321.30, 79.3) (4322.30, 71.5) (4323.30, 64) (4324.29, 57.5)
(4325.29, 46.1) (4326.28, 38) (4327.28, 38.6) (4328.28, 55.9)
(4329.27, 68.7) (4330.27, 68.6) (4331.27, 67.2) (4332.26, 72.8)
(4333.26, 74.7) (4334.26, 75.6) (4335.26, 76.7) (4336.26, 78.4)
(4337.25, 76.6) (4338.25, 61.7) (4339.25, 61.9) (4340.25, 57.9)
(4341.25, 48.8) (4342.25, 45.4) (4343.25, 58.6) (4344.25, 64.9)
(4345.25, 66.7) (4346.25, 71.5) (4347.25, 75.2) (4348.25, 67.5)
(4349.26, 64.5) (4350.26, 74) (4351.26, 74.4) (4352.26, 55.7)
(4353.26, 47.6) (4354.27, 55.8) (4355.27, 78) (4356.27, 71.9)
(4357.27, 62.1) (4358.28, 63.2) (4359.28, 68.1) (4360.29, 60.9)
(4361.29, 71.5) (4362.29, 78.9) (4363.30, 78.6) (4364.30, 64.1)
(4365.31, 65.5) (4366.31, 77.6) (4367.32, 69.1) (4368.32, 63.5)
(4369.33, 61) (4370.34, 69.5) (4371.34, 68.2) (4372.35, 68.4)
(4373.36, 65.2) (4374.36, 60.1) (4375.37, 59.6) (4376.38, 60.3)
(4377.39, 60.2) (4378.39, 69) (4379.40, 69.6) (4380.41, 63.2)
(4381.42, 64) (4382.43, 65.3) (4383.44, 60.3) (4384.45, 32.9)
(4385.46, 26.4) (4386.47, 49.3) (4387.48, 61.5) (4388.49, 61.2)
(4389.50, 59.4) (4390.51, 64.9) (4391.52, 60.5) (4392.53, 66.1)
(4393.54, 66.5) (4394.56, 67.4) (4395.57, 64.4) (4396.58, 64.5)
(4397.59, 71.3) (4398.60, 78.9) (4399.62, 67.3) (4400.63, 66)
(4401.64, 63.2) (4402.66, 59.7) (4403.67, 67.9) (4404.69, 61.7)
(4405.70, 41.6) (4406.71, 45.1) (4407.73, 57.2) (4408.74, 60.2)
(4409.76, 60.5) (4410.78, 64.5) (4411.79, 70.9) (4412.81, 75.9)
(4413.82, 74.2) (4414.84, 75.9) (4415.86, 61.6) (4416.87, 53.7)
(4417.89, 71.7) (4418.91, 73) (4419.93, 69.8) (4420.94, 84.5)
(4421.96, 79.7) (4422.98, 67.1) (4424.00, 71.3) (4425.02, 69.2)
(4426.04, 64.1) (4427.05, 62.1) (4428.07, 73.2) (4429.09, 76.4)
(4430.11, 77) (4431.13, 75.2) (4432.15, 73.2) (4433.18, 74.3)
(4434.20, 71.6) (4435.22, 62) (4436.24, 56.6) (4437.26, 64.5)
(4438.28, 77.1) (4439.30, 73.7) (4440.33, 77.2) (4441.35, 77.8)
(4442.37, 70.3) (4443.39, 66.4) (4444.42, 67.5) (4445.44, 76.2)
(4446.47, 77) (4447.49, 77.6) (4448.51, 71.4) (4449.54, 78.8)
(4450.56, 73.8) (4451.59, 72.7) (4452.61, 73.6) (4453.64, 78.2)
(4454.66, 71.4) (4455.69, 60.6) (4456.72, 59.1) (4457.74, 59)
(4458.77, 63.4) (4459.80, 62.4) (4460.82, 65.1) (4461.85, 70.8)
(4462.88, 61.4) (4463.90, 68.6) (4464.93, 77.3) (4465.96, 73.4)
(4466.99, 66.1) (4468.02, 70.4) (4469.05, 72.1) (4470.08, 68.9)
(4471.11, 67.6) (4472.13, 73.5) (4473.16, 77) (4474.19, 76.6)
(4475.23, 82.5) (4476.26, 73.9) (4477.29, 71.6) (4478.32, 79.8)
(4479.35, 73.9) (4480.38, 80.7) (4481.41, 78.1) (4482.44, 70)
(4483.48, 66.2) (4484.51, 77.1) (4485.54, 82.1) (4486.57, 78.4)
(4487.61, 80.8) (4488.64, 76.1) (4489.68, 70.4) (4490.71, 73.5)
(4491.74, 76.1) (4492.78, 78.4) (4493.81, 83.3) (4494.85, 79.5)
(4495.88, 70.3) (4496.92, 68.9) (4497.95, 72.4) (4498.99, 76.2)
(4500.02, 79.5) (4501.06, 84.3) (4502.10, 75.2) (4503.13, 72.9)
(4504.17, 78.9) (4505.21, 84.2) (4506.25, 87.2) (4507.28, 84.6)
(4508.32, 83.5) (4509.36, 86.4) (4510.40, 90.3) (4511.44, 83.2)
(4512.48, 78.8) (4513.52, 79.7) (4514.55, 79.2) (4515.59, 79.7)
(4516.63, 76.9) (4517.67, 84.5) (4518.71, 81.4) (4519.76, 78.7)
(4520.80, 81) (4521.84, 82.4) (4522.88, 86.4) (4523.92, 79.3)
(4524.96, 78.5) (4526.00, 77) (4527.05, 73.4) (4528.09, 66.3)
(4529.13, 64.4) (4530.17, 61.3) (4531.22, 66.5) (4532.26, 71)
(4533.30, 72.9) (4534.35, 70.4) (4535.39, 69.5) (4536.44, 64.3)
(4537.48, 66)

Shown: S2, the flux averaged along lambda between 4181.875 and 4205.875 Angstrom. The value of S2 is 59.7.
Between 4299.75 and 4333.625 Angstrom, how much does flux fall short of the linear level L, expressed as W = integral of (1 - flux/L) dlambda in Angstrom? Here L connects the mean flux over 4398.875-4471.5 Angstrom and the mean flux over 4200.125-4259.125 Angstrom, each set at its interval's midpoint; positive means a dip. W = 5.58 Angstrom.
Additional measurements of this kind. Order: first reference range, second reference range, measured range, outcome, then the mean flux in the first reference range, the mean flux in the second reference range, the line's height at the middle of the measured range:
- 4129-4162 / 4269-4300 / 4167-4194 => -0.73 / 61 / 53.4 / 59.1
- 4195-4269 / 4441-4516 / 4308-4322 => 2.15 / 60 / 74.7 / 65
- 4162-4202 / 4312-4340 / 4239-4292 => 4.73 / 61.5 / 63.7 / 62.8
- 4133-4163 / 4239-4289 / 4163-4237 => -1.55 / 61.2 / 57.7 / 59.6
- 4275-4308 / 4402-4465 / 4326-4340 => -2.34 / 51.1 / 68.6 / 56.2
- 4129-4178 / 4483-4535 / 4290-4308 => 5.53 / 61.6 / 77.4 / 68.1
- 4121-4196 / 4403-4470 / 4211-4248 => 2.18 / 62.1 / 68.9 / 63.8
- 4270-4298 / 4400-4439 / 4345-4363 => -1.98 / 53.4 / 67.3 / 60.6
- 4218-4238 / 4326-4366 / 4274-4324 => 7.75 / 57.9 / 65.4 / 62.4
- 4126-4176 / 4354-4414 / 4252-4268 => 0.50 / 61.7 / 63.7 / 62.6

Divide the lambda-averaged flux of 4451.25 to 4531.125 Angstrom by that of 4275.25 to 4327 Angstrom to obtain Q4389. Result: 1.4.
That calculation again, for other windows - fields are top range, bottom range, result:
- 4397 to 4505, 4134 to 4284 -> 1.18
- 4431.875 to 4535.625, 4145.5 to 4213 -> 1.20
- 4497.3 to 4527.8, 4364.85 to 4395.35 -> 1.30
